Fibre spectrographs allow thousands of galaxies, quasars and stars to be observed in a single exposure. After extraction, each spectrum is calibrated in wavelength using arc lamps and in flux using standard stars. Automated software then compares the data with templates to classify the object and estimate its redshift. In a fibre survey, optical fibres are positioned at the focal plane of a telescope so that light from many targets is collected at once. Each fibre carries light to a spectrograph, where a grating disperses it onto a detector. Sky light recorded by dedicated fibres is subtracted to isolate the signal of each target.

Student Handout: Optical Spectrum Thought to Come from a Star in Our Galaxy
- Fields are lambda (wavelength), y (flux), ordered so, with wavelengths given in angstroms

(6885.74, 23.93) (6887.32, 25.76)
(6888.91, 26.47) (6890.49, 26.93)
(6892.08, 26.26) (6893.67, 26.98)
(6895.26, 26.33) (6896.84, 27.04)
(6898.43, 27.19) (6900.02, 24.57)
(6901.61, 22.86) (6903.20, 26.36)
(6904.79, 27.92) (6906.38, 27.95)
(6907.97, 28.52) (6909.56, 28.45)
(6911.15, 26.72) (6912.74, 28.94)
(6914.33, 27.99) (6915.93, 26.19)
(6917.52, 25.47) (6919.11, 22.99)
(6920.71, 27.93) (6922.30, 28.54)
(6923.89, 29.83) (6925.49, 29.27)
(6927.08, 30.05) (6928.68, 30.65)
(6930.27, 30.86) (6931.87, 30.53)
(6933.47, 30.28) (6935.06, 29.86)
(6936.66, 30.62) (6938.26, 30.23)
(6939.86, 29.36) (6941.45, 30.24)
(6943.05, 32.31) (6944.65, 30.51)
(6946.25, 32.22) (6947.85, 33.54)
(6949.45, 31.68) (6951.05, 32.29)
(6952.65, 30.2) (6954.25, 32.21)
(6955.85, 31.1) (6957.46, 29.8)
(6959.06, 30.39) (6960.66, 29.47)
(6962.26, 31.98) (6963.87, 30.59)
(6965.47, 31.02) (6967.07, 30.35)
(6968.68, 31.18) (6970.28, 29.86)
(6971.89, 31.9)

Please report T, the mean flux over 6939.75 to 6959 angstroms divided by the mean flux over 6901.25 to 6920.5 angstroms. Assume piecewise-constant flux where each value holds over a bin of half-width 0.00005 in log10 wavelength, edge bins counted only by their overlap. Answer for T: 1.17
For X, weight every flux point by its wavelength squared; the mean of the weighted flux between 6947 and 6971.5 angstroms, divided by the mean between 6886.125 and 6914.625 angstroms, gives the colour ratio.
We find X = 1.2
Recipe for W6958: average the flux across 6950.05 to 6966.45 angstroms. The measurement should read 30.9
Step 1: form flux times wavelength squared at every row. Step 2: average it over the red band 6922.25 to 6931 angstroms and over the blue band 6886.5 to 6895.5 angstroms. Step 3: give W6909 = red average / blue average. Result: 1.15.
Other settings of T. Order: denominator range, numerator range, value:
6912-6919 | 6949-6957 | 1.17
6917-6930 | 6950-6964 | 1.09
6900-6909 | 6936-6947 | 1.16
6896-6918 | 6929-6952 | 1.15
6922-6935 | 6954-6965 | 1.02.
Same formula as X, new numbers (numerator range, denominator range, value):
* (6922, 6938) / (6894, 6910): 1.14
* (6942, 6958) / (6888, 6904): 1.23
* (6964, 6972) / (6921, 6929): 1.06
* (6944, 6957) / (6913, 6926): 1.17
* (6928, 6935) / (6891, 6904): 1.19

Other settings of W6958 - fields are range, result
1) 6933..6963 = 31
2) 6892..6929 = 27.3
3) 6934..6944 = 30.4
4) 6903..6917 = 27.7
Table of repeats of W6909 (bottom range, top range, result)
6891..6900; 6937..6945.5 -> 1.17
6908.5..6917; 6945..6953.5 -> 1.17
